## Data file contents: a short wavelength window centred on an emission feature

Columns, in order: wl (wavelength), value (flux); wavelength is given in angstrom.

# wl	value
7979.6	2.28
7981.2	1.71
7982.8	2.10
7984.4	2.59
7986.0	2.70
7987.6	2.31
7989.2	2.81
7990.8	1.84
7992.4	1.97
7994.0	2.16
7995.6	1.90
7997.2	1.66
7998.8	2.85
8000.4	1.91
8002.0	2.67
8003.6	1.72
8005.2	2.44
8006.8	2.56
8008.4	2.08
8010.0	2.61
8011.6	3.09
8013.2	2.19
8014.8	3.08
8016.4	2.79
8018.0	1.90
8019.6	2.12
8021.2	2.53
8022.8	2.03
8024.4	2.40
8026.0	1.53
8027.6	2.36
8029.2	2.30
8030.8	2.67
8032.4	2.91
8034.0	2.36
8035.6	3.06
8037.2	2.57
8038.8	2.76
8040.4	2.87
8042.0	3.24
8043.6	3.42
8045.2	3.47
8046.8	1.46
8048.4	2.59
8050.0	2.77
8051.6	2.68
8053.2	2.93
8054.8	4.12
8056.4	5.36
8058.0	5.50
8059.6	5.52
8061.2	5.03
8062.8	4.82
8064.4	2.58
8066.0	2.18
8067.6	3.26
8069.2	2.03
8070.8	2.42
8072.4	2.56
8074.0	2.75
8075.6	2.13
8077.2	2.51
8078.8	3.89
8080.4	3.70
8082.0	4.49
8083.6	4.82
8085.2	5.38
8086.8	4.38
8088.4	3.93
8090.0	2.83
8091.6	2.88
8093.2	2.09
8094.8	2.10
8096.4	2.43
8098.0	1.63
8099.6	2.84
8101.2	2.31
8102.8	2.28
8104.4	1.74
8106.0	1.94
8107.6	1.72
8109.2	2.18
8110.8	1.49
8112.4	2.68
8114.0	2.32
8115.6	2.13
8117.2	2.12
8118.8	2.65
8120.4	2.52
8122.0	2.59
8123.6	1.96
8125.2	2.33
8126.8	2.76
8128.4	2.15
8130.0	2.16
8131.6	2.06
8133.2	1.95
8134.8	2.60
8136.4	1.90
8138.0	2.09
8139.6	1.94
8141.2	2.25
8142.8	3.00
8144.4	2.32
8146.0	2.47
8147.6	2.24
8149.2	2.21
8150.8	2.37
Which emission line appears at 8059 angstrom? H-alpha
